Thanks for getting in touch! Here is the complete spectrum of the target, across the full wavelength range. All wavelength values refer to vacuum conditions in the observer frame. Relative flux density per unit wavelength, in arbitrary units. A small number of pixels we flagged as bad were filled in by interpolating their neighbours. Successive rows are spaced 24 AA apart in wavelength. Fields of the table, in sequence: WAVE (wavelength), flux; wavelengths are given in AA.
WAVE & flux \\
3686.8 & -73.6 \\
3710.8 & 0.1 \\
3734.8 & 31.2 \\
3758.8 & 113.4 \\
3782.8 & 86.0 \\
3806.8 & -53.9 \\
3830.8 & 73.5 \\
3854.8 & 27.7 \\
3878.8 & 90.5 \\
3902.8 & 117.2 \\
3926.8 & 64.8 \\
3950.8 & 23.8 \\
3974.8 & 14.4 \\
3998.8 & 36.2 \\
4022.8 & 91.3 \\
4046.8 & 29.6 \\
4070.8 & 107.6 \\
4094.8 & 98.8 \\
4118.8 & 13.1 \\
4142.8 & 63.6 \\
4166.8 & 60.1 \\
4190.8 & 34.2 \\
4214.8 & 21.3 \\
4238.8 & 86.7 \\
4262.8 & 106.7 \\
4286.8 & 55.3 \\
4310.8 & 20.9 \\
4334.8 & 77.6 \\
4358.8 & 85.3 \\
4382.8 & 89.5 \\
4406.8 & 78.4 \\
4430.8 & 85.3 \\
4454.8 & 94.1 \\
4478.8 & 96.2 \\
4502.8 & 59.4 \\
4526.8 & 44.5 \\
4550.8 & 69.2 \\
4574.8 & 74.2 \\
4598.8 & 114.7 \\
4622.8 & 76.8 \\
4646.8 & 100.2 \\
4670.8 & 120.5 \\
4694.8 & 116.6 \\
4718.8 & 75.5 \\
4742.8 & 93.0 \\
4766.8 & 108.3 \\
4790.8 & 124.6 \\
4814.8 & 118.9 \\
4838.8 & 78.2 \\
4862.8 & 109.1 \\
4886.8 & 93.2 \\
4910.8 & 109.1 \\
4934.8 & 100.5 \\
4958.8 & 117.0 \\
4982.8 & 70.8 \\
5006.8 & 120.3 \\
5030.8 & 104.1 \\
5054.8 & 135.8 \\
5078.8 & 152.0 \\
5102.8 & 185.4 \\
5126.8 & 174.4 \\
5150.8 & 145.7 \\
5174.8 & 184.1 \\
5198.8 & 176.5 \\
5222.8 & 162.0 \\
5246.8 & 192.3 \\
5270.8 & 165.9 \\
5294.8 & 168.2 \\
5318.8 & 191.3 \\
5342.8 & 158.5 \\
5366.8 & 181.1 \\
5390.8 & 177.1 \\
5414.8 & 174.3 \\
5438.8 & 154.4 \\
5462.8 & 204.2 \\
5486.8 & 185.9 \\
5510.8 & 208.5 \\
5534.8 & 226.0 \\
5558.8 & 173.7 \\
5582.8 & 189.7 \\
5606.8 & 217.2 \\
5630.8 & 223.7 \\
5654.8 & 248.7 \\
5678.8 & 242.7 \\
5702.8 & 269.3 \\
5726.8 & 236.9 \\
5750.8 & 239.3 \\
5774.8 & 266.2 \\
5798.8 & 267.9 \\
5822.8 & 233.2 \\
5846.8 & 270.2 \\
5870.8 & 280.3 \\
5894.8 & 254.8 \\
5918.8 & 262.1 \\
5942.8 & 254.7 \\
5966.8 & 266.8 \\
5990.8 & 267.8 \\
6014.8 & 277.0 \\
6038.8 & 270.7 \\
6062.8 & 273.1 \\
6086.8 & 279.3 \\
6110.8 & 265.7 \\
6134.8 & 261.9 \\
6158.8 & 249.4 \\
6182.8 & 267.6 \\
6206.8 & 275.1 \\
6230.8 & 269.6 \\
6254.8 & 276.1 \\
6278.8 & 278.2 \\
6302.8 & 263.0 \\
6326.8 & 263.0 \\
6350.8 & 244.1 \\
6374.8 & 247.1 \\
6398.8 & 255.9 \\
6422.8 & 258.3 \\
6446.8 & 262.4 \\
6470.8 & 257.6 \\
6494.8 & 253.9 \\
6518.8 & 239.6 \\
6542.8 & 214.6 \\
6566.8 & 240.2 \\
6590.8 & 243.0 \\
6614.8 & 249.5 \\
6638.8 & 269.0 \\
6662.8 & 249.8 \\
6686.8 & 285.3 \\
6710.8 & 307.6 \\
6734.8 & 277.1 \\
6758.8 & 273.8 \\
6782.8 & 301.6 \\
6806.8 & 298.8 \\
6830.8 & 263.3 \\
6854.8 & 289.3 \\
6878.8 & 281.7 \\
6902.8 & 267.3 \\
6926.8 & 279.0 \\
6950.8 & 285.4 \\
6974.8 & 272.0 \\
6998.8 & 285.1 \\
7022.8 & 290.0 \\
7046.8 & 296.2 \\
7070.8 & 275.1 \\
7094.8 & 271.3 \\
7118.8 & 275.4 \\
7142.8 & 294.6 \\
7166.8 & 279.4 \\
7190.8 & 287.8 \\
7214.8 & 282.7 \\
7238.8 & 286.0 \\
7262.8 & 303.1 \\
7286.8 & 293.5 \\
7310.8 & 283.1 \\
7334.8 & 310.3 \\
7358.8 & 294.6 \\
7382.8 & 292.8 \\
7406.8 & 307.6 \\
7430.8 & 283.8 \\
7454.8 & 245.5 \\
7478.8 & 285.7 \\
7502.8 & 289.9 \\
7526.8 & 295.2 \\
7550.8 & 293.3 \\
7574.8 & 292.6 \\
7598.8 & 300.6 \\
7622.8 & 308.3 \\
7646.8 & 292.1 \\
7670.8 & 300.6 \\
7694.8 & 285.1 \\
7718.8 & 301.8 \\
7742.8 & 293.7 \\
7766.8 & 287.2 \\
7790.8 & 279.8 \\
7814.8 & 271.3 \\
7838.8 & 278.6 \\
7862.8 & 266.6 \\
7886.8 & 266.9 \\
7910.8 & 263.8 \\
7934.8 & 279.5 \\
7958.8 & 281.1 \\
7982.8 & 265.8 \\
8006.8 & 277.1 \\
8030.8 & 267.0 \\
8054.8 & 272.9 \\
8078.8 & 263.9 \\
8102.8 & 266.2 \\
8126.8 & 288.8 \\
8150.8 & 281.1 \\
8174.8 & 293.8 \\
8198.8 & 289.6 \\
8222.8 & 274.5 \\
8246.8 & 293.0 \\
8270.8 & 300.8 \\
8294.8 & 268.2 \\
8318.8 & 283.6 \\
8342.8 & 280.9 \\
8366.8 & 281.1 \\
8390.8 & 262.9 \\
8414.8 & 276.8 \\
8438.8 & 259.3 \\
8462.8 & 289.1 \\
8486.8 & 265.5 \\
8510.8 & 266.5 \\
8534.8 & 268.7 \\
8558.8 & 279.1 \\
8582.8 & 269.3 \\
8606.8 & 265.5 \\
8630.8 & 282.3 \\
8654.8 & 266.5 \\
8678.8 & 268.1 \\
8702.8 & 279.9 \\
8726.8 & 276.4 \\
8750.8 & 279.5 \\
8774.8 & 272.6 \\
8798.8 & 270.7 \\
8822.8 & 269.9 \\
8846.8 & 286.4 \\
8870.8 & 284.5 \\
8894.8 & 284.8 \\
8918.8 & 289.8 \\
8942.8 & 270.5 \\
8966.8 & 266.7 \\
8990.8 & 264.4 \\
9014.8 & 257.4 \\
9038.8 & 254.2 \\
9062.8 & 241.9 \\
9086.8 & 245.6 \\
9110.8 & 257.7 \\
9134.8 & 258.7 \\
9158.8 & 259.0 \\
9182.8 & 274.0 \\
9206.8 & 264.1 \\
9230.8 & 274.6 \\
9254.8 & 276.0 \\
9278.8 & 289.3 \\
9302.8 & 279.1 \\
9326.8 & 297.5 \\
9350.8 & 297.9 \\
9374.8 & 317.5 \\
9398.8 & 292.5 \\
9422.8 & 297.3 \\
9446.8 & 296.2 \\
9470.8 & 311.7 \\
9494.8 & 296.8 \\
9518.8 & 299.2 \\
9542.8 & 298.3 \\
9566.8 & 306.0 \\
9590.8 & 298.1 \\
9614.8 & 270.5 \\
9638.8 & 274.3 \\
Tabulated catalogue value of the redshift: 0.26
